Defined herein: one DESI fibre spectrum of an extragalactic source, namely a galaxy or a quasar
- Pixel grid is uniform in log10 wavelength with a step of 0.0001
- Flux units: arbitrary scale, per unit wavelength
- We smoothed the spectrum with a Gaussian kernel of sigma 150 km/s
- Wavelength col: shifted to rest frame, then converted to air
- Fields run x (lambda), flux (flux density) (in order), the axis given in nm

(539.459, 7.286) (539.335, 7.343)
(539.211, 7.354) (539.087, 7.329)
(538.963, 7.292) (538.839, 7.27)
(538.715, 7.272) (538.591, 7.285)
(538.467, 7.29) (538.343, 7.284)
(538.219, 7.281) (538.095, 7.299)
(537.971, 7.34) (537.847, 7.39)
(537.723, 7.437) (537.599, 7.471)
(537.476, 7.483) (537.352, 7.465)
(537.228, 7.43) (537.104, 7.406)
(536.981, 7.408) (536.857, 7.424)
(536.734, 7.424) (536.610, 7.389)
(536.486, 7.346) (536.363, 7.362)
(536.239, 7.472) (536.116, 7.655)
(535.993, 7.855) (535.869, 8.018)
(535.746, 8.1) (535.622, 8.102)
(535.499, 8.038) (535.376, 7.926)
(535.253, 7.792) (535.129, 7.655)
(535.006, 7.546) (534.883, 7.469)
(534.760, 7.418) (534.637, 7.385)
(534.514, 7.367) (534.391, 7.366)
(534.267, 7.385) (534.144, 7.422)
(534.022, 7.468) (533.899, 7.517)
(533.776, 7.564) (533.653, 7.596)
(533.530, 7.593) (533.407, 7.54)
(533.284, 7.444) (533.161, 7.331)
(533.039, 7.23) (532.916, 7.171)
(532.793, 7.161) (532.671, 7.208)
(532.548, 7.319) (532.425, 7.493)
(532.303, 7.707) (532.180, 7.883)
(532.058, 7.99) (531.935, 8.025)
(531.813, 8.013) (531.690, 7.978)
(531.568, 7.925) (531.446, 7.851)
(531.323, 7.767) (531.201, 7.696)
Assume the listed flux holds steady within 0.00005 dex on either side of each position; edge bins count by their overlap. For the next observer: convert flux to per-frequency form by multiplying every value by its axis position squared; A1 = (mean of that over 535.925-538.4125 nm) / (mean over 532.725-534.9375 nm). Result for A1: 1.0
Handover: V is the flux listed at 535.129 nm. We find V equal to 7.655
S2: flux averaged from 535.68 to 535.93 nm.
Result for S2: 8.05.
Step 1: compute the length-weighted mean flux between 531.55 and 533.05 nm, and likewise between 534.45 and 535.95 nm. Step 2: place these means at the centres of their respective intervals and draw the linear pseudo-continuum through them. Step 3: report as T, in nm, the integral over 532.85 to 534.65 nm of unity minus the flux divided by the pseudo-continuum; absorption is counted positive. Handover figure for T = 0.06 nm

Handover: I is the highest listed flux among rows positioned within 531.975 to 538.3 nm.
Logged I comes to 8.102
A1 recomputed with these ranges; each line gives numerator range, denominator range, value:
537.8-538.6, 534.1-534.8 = 1.00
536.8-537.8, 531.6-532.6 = 0.97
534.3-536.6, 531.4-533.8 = 1.02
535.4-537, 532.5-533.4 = 1.07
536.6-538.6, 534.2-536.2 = 0.97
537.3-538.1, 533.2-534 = 1.00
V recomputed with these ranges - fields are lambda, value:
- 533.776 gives 7.564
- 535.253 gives 7.792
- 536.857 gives 7.424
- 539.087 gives 7.329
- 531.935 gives 8.025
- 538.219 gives 7.281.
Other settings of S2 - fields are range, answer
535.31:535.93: 8.04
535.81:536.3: 7.75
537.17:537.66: 7.47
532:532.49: 7.77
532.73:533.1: 7.2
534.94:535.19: 7.61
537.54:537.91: 7.42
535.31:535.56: 8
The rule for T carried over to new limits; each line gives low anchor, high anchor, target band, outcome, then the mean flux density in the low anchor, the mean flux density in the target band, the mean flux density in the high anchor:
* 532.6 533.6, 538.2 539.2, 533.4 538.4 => -0.150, 7.34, 7.53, 7.29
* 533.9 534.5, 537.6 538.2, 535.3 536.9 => -0.068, 7.42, 7.71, 7.36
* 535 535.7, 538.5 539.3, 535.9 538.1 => 0.043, 7.87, 7.46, 7.31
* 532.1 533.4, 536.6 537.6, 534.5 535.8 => -0.052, 7.41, 7.72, 7.44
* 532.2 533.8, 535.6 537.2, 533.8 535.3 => 0.003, 7.42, 7.48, 7.59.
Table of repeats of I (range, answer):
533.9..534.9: 7.469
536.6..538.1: 7.483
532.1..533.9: 7.883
